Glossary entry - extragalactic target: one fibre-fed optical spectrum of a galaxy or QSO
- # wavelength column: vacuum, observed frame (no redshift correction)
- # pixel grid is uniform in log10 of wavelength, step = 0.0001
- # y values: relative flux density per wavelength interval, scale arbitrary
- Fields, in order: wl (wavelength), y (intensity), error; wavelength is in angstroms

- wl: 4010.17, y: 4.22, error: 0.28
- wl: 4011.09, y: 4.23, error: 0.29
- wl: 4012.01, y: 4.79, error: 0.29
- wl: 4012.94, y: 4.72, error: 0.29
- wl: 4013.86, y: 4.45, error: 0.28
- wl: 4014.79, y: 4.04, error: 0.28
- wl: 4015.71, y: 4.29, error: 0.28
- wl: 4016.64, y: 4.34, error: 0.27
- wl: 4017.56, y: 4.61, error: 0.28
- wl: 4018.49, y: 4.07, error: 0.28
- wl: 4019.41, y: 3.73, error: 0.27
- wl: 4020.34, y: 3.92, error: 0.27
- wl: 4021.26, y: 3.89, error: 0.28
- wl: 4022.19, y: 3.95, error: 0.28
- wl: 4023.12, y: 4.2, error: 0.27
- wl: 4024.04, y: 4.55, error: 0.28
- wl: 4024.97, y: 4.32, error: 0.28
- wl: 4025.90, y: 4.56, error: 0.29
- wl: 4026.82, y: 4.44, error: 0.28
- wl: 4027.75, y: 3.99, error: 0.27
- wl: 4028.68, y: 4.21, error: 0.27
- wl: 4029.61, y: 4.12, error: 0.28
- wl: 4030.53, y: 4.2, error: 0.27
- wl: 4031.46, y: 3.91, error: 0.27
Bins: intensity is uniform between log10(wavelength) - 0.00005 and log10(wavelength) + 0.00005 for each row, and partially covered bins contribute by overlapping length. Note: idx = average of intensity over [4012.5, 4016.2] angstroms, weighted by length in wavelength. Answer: 4.37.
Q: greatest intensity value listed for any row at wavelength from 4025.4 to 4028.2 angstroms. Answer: 4.56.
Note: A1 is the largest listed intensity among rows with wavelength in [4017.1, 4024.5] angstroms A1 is 4.61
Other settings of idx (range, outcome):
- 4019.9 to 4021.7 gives 3.92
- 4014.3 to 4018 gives 4.32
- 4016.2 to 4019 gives 4.34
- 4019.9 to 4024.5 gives 4.11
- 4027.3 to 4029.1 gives 4.09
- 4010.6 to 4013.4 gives 4.58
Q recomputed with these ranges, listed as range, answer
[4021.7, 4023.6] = 4.2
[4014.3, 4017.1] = 4.34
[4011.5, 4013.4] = 4.79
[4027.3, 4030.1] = 4.21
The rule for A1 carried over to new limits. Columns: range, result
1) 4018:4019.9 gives 4.07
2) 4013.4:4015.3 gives 4.45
